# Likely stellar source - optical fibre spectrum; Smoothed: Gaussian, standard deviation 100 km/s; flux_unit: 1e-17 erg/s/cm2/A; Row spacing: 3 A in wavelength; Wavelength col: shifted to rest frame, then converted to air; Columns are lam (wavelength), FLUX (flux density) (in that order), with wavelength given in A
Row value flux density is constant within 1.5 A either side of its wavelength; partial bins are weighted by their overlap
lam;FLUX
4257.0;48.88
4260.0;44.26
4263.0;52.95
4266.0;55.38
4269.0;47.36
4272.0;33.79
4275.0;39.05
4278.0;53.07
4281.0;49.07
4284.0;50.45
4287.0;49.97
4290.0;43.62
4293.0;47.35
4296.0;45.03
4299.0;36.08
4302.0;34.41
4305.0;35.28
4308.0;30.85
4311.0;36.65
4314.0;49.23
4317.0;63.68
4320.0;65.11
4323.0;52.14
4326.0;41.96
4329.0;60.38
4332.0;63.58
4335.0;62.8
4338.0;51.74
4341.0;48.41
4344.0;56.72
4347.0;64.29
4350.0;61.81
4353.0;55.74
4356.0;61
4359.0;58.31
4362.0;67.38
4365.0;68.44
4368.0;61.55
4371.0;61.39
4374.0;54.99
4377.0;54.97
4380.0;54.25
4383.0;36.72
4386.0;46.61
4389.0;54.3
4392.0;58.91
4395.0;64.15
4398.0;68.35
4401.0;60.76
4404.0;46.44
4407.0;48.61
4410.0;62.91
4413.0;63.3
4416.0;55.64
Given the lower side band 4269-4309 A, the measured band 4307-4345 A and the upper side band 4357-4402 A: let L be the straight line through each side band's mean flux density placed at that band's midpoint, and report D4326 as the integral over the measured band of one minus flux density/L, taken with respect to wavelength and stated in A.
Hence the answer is -3.0 A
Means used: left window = 42.5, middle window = 52.8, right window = 58.1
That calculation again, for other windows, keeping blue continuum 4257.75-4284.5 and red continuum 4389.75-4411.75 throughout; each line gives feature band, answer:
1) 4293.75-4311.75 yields 4.72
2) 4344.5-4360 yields -1.66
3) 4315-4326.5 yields -1.15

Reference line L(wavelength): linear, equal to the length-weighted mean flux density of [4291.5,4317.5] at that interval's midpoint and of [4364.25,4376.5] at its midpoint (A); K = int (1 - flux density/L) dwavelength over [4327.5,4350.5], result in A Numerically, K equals -3.3 A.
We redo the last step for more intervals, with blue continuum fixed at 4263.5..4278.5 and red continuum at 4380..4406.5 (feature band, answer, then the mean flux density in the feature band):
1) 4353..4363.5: -1.9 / 61.3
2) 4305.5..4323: 0.1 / 48.6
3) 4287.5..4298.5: 0.5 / 44.9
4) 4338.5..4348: -0.9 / 55.6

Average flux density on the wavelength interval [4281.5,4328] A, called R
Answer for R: 45.7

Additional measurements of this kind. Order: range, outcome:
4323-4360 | 57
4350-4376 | 61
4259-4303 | 45.6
